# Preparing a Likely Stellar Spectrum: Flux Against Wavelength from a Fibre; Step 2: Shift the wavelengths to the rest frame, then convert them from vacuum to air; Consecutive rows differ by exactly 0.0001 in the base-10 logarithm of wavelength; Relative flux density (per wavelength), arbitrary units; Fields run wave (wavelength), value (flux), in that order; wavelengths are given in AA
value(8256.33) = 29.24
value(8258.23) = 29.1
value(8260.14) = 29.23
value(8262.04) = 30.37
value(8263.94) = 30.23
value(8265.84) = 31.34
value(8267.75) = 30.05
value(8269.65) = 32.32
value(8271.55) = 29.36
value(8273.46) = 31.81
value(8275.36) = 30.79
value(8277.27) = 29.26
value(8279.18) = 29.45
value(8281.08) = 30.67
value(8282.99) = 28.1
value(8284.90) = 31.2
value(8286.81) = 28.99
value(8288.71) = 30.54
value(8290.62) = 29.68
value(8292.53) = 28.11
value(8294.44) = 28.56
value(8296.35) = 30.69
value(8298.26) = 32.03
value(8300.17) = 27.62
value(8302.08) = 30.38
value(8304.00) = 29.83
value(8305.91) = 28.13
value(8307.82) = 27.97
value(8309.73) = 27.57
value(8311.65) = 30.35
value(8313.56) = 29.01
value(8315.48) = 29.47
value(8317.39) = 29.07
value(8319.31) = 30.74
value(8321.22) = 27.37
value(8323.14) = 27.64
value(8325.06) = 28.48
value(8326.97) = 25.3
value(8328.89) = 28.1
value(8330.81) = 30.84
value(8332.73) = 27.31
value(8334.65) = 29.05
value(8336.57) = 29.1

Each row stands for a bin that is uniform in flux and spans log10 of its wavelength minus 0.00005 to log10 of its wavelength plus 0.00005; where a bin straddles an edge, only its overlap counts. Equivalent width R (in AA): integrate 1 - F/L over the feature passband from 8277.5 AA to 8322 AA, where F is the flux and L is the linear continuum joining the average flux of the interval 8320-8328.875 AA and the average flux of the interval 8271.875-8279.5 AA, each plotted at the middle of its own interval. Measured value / -0.8 AA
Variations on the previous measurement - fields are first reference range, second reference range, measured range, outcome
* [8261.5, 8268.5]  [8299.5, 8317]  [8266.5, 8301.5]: -0.17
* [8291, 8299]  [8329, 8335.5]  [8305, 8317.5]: 0.26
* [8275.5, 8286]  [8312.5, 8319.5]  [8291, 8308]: 0.16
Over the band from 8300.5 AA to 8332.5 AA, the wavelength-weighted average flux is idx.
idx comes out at 28.7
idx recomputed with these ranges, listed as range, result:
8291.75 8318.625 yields 29.2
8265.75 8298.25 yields 30.1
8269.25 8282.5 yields 30.4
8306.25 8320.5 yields 29.1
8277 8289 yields 29.7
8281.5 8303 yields 29.7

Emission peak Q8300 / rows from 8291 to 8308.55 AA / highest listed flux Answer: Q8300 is 32.03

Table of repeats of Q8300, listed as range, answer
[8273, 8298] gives 31.81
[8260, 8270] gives 32.32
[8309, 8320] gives 30.74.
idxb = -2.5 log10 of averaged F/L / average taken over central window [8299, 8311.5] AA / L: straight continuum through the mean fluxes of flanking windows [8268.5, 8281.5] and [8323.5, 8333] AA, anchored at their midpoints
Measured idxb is 0.01 mag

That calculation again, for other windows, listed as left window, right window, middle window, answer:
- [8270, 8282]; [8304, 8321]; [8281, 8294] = 0.016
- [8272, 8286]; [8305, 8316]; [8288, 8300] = -0.012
